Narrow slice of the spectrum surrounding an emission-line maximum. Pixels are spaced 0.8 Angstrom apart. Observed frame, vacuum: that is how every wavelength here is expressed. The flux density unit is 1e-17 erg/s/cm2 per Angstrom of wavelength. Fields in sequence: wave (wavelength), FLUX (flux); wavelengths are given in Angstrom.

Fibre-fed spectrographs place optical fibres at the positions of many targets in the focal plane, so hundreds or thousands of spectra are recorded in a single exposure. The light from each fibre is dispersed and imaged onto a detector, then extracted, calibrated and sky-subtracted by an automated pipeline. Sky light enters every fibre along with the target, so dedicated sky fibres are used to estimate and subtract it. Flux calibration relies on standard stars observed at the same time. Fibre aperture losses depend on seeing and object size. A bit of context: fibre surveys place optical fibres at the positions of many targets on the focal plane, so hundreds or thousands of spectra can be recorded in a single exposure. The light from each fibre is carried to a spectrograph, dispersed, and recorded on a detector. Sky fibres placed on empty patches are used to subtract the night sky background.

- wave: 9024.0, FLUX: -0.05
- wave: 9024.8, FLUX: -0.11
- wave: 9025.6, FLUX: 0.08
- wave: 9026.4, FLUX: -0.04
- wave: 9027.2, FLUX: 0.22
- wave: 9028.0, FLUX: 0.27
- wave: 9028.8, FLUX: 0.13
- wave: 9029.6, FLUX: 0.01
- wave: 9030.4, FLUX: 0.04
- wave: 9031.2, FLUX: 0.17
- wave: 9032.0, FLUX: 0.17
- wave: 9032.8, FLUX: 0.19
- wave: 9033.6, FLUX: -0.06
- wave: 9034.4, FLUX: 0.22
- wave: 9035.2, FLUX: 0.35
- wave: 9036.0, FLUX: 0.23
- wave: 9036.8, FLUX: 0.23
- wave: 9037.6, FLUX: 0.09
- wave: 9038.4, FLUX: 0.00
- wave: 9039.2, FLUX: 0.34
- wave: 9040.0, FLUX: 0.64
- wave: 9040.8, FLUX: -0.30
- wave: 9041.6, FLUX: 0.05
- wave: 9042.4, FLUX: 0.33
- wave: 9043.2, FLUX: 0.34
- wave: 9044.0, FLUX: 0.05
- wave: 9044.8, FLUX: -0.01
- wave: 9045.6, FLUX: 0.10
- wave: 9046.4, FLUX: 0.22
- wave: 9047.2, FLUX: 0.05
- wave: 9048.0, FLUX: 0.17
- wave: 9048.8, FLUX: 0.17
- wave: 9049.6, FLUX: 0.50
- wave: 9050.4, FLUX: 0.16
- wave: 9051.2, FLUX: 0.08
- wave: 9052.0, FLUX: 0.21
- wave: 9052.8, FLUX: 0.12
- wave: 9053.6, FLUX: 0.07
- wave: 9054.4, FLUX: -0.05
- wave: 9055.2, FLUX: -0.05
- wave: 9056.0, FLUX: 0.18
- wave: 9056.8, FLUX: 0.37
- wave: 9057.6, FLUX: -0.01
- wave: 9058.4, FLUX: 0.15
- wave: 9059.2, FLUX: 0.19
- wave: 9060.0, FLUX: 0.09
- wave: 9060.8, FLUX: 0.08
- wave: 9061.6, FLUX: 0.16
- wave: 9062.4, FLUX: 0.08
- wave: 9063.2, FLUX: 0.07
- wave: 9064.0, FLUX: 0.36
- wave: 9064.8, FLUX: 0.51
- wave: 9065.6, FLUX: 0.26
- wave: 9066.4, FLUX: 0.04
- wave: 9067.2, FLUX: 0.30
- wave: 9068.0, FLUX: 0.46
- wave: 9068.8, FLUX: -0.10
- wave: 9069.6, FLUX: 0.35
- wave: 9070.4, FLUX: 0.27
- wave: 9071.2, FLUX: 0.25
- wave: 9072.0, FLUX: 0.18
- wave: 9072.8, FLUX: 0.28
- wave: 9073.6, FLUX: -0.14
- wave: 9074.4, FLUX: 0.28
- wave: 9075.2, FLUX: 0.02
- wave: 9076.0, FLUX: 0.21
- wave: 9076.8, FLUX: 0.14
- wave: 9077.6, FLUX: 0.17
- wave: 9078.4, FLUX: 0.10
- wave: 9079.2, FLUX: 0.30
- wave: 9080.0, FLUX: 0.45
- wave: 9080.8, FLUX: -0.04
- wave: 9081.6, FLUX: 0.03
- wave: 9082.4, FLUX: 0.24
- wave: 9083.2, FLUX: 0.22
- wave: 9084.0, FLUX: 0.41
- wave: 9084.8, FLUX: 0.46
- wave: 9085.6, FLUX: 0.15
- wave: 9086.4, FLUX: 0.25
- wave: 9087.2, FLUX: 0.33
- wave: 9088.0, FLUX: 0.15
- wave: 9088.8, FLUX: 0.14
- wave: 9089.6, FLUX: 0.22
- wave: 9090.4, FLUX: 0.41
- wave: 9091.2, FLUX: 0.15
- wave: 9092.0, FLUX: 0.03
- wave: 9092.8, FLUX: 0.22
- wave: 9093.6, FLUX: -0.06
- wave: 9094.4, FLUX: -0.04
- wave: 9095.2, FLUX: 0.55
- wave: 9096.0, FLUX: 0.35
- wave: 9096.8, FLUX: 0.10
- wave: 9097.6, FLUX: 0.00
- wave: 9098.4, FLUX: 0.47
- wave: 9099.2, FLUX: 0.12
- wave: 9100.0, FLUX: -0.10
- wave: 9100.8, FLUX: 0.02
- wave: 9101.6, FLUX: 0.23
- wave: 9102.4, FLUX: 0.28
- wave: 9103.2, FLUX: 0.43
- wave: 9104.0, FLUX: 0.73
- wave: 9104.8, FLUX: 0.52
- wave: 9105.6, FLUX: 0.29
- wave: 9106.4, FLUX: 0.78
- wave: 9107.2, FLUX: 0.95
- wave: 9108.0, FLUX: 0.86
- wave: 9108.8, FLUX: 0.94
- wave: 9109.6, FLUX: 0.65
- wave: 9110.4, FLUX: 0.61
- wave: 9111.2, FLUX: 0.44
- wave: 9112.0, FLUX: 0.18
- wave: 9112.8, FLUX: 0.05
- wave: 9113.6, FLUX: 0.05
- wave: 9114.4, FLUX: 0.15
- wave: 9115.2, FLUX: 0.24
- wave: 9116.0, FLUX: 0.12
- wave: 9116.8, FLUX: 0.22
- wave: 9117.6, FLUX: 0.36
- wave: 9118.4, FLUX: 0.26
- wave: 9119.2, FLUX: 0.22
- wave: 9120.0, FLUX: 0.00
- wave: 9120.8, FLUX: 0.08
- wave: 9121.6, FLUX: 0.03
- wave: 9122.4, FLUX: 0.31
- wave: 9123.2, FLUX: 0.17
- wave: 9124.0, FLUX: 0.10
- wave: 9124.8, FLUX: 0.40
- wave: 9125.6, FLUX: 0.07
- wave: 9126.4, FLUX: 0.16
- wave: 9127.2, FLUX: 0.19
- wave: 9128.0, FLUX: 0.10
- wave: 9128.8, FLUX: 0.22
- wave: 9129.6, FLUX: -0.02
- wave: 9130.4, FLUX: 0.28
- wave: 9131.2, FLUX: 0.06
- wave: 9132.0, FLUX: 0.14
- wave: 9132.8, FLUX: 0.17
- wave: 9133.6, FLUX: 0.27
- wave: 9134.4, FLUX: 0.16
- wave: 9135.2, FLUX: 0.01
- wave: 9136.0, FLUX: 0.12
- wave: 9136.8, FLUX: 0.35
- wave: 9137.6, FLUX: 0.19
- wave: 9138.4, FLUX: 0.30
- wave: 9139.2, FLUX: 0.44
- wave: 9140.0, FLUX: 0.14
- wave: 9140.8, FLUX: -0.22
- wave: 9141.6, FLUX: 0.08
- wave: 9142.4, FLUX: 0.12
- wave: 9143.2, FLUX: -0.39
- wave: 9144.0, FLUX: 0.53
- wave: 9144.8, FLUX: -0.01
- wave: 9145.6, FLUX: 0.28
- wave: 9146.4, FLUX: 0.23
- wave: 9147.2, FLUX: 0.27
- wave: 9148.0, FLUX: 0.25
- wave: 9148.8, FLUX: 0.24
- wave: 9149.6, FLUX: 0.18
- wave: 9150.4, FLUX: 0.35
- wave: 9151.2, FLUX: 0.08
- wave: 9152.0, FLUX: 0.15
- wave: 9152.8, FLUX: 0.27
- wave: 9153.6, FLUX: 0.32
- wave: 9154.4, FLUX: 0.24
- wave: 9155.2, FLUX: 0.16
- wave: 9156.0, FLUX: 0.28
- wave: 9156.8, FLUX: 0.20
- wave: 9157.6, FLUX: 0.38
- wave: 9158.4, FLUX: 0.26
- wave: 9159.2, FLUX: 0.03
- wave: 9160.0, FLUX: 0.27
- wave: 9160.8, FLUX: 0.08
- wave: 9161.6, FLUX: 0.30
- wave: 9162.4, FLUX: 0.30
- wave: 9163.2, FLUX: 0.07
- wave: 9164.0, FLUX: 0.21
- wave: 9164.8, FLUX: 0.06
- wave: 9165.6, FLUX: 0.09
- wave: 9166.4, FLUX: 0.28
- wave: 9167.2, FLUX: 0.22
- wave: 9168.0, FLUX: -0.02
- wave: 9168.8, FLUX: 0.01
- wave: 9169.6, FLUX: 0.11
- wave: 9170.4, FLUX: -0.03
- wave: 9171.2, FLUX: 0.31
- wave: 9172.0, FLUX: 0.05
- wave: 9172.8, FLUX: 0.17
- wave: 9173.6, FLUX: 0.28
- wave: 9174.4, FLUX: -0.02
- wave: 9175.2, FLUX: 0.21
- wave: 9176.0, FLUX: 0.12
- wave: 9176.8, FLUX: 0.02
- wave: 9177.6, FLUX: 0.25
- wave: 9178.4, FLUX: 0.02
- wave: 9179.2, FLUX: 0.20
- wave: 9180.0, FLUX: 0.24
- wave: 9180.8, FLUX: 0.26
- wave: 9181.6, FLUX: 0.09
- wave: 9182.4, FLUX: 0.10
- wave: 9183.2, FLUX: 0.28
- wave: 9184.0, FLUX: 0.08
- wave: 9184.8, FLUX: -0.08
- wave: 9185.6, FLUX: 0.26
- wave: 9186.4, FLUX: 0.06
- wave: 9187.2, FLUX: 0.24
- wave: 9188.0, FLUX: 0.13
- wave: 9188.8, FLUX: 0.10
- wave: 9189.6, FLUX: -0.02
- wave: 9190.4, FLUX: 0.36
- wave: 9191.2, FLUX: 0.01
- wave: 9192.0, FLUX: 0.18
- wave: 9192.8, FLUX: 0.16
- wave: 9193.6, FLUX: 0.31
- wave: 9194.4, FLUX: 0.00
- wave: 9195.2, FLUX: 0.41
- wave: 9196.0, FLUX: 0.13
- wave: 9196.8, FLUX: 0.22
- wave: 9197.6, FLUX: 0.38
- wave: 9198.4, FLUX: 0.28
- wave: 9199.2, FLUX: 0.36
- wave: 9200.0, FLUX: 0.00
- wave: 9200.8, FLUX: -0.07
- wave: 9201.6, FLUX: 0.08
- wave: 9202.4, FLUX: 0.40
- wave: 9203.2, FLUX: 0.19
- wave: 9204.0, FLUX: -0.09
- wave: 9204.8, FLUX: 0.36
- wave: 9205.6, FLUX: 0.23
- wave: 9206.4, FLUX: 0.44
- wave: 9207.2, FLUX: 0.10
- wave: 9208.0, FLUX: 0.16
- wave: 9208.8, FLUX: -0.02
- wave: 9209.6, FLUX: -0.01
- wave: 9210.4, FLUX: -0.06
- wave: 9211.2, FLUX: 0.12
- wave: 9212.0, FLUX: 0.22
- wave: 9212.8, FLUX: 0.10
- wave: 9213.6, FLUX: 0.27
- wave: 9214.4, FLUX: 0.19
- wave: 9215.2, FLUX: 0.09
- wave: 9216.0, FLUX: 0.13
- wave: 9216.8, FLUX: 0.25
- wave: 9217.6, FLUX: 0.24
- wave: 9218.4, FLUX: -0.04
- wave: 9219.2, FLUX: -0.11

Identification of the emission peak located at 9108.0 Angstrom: [O III]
